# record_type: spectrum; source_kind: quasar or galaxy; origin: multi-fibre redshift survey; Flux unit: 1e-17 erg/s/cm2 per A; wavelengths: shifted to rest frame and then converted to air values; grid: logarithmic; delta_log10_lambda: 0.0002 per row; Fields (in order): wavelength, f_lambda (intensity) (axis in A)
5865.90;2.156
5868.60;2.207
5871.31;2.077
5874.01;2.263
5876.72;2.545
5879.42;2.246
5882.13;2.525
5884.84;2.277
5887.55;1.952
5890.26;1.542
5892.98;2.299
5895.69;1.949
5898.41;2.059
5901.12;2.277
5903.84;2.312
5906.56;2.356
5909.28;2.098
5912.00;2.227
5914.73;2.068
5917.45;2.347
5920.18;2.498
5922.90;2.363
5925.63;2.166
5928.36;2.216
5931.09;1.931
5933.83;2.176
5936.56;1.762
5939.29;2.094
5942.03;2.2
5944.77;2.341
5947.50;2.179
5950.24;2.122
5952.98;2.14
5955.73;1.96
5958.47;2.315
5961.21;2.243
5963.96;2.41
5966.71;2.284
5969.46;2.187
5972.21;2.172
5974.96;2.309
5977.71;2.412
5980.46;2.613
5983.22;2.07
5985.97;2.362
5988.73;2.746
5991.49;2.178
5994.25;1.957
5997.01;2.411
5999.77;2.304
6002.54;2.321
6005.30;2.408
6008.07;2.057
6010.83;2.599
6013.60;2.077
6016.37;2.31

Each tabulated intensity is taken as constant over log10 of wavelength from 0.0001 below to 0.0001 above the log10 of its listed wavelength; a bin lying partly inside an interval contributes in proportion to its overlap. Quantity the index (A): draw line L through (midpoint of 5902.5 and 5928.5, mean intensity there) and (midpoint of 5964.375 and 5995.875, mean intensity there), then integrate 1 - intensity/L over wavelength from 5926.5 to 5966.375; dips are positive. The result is 2.3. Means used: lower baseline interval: 2.27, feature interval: 2.15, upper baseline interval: 2.3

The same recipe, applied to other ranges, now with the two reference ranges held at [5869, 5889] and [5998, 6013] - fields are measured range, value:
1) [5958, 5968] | -0.03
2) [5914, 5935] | 0.55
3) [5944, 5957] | 0.89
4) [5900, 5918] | 0.34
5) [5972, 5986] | -0.11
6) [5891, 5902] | 0.80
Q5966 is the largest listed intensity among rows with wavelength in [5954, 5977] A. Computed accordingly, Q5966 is 2.41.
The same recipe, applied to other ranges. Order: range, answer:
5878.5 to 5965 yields 2.525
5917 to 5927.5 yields 2.498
